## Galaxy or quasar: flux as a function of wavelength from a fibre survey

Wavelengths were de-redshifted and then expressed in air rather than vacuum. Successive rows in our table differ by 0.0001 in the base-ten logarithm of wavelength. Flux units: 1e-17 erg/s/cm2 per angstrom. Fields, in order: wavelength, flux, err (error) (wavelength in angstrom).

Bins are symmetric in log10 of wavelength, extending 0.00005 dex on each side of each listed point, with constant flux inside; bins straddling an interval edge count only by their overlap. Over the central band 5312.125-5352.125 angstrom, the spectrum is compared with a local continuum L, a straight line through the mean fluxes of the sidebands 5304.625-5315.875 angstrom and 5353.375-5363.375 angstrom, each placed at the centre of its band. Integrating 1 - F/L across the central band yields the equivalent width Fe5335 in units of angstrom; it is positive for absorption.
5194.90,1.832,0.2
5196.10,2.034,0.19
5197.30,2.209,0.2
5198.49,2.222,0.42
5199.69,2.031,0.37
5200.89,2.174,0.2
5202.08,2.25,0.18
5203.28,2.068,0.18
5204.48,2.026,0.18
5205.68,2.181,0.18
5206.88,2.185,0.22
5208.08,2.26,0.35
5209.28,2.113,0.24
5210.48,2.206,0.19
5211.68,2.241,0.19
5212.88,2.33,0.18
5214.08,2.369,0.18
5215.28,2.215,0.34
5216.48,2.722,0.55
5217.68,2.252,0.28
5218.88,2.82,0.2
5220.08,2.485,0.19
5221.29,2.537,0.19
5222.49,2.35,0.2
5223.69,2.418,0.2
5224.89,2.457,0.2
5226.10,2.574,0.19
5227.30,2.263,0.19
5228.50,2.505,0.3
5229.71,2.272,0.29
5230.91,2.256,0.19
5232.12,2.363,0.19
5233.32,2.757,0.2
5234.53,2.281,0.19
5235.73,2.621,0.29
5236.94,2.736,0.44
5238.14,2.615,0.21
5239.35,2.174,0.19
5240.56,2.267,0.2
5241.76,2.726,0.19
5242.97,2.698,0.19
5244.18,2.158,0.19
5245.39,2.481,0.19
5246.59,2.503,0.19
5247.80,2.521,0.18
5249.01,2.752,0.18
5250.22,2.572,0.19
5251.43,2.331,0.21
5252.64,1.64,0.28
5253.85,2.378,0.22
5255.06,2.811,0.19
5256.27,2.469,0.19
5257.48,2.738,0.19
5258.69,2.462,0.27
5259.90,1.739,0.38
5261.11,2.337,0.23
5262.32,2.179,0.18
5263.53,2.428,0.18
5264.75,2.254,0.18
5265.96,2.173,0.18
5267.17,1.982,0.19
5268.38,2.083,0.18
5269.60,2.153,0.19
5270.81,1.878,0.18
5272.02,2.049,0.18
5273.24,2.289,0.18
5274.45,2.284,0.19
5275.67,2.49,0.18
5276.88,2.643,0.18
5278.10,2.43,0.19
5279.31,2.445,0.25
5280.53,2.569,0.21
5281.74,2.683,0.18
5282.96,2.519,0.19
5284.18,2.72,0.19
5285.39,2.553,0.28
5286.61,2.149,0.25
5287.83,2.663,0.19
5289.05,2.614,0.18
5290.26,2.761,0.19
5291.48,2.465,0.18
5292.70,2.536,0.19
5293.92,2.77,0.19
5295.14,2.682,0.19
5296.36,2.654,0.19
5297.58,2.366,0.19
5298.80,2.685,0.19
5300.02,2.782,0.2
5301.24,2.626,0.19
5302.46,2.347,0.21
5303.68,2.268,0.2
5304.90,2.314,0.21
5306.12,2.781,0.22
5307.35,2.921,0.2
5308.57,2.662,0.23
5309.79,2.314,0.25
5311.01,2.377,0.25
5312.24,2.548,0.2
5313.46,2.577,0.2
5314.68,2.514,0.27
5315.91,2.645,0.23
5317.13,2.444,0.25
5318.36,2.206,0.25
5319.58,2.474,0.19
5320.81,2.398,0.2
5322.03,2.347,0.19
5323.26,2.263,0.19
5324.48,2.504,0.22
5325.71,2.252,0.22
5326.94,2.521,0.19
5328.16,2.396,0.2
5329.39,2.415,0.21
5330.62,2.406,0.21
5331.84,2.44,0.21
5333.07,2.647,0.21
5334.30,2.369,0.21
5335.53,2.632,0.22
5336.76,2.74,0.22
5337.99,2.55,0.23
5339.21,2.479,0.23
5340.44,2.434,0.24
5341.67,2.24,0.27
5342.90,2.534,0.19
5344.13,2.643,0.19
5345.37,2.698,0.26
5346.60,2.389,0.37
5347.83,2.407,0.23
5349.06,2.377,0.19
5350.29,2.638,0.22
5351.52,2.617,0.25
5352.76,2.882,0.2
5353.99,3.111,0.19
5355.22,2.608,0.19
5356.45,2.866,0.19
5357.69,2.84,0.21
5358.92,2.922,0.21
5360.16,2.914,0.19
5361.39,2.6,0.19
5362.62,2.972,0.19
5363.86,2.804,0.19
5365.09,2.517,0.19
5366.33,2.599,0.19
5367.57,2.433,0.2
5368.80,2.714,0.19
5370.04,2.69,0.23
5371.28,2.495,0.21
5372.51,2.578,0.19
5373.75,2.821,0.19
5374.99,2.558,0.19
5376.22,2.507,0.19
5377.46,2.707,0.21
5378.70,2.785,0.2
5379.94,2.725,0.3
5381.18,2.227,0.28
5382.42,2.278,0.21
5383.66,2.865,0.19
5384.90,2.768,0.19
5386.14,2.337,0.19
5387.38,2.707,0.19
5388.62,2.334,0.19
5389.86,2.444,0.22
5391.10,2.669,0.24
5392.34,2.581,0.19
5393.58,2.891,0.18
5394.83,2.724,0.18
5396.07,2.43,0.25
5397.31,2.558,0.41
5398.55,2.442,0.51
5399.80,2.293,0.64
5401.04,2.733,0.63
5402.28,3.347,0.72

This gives 3.3 angstrom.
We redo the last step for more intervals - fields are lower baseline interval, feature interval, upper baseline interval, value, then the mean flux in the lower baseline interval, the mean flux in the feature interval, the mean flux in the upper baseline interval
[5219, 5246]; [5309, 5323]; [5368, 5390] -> 0.52 angstrom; 2.46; 2.44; 2.59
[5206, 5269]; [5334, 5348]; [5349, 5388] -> 0.52 angstrom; 2.38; 2.52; 2.67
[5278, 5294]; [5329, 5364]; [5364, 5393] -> -0.67 angstrom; 2.56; 2.63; 2.58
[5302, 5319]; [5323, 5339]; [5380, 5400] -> 0.20 angstrom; 2.5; 2.48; 2.54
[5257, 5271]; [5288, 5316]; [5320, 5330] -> -3.09 angstrom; 2.21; 2.57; 2.39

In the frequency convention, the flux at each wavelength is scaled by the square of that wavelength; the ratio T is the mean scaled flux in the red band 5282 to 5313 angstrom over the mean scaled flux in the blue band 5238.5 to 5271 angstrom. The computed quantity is 1.12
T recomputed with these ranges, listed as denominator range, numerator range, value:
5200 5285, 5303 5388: 1.13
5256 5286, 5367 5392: 1.15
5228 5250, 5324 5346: 1.04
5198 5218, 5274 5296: 1.18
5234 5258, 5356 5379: 1.14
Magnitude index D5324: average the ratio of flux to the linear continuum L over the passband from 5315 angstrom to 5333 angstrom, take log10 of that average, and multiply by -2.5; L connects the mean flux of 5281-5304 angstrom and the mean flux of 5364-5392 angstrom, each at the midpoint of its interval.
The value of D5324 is 0.07 mag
